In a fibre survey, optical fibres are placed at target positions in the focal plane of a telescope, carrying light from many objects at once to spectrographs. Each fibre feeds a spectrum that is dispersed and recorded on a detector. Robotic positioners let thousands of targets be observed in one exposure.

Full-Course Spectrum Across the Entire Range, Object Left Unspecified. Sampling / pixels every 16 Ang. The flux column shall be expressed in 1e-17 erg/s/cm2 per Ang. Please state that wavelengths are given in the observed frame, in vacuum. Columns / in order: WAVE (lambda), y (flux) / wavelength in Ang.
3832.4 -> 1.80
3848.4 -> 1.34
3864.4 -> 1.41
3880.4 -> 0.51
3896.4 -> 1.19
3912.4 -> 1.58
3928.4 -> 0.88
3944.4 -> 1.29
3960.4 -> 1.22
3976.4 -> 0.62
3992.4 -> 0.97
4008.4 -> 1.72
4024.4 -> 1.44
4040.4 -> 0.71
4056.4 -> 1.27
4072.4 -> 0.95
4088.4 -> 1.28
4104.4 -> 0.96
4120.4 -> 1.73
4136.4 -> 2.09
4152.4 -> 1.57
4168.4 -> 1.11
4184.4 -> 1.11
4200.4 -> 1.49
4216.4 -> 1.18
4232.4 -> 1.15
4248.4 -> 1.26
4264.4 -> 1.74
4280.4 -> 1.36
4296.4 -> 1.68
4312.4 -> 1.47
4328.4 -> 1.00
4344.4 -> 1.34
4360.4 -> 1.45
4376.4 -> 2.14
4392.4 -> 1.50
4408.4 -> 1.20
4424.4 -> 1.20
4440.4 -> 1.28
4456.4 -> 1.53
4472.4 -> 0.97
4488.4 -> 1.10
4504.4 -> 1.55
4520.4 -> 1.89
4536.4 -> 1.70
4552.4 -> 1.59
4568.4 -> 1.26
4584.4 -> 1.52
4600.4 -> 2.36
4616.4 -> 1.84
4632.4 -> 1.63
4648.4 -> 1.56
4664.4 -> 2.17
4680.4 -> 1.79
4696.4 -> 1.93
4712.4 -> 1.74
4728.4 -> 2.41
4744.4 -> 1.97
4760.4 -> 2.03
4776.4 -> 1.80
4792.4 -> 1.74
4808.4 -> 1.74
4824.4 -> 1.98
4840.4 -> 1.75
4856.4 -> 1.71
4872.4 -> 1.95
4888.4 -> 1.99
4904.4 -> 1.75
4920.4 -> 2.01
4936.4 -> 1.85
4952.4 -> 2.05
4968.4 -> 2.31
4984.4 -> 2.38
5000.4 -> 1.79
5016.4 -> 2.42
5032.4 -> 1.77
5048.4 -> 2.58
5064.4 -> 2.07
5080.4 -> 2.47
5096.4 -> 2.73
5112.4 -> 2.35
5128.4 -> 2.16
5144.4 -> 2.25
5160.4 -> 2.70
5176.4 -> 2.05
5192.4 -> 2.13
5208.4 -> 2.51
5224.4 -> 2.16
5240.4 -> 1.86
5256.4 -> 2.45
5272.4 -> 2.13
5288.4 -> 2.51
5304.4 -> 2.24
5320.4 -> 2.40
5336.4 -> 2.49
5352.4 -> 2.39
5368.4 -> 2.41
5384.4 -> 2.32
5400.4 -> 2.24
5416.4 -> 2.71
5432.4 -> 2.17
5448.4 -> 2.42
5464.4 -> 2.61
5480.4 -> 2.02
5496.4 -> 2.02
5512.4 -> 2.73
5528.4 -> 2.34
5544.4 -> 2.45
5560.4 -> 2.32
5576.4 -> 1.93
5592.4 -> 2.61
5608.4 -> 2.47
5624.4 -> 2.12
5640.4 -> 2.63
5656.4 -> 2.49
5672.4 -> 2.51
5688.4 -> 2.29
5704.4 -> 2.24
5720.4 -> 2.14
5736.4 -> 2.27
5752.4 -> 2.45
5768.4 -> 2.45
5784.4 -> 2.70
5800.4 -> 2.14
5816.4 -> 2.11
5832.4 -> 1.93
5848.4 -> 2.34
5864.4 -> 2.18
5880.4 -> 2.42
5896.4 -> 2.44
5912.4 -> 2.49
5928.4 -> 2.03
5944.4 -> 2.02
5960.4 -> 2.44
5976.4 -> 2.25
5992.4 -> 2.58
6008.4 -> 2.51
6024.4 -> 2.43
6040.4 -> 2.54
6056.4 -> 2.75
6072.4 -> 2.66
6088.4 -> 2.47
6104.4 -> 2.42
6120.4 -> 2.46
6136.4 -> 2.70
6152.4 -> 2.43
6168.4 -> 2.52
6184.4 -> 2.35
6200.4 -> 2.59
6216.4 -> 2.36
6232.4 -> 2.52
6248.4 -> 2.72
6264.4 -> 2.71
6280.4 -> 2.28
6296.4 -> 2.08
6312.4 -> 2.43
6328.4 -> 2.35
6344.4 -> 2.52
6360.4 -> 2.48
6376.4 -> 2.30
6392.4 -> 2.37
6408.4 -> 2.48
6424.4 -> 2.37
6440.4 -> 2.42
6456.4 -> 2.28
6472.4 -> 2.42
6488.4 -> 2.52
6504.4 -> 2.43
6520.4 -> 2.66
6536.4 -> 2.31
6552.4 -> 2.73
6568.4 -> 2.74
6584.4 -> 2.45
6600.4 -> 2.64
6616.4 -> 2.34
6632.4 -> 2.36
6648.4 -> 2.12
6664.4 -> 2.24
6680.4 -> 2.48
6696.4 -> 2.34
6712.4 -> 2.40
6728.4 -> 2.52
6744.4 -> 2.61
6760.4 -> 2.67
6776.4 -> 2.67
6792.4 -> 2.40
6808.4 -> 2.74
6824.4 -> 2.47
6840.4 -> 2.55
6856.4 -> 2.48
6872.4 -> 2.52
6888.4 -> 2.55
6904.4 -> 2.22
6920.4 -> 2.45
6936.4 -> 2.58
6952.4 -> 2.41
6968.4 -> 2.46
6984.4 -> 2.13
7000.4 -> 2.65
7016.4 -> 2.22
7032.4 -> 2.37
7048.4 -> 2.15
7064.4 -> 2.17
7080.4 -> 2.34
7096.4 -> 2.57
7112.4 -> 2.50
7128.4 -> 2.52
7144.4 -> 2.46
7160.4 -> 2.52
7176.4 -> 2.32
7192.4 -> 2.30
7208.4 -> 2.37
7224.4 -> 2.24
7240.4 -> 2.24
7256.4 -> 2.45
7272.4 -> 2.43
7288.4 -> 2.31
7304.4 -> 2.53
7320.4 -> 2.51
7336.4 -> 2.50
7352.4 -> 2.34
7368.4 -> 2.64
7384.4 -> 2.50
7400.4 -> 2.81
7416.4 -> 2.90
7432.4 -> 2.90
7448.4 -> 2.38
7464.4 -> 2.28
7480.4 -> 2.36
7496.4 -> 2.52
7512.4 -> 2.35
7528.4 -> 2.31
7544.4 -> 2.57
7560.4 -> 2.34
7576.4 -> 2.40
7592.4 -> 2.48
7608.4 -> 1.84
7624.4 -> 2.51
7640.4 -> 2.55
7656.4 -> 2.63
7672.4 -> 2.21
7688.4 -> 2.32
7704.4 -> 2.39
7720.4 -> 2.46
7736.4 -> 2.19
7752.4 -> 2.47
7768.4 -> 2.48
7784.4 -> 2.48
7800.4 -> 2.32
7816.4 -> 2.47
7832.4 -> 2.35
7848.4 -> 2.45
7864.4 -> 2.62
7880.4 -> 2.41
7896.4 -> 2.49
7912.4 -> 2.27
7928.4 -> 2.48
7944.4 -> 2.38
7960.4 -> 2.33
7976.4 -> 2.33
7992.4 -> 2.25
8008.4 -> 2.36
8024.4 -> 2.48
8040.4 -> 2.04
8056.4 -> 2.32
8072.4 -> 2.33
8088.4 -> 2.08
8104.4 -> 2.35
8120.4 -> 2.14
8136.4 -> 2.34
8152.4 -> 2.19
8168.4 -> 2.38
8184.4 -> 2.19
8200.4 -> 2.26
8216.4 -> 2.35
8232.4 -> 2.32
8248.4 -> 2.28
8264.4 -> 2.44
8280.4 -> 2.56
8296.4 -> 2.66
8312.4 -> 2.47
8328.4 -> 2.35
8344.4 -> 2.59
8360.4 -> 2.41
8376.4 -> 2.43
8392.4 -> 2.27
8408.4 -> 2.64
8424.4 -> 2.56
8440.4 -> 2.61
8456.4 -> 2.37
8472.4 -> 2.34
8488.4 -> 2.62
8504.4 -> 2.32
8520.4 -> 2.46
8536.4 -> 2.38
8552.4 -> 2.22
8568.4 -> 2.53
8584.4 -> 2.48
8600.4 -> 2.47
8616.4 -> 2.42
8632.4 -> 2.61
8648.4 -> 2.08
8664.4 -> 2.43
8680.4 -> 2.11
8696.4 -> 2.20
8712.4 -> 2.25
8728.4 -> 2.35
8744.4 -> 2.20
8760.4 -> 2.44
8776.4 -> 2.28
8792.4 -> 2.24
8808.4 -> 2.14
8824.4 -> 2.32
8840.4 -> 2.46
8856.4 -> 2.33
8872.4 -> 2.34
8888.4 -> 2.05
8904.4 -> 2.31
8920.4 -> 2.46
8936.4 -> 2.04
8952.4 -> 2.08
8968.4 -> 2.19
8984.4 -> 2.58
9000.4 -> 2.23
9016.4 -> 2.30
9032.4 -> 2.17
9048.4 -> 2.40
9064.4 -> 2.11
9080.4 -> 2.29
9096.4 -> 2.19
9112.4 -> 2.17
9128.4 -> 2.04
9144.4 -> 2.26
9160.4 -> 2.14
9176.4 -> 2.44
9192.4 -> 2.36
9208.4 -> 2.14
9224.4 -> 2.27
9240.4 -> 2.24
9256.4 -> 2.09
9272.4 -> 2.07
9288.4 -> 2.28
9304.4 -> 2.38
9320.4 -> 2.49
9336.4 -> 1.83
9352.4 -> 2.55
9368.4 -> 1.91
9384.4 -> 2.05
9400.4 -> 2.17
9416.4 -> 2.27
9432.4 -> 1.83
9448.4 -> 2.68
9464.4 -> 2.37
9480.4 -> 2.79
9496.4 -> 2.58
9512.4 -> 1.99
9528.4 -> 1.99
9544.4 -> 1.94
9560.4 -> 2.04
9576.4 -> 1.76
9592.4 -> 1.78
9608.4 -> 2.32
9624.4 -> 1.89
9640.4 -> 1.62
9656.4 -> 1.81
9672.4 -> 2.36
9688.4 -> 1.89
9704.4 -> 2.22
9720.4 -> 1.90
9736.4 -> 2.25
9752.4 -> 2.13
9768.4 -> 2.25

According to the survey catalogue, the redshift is 0.129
